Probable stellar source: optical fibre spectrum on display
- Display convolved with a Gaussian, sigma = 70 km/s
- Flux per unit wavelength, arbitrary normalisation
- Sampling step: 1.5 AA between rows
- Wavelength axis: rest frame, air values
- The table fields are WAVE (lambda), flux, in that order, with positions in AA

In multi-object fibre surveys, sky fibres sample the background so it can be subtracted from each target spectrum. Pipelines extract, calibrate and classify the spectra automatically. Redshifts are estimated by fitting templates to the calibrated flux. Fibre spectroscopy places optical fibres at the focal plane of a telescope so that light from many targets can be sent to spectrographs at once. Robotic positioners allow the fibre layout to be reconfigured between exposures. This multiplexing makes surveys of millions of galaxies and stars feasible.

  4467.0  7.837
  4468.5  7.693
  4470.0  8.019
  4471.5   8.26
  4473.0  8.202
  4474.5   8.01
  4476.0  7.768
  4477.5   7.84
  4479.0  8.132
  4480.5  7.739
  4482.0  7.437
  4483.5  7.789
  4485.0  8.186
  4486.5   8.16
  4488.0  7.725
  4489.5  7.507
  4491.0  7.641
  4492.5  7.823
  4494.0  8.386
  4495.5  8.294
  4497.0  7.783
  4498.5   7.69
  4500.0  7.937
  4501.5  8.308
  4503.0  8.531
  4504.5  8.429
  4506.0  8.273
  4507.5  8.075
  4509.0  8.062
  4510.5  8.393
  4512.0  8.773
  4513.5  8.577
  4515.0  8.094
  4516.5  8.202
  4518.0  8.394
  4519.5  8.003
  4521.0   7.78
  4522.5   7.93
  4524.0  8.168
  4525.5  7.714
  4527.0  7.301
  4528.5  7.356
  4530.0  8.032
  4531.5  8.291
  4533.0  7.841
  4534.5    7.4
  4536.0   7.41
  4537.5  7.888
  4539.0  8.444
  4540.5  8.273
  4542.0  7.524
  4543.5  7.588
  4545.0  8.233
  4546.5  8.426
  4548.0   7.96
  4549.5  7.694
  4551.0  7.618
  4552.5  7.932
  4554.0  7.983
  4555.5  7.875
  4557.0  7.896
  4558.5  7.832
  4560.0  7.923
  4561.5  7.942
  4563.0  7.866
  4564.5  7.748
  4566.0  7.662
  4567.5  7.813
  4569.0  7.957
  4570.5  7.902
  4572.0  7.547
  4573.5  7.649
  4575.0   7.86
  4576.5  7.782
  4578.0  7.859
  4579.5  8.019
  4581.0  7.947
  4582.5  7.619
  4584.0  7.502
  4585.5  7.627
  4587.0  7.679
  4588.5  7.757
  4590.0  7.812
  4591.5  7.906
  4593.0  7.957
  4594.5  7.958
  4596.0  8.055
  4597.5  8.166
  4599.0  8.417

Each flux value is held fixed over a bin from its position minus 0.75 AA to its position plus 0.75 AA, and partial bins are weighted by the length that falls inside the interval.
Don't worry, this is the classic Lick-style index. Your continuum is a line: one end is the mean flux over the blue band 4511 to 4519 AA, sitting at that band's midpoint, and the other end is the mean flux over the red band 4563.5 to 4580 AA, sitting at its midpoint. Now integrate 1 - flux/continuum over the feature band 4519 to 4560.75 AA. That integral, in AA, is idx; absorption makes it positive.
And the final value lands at 1.35 AA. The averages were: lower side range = 8.39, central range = 7.87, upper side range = 7.8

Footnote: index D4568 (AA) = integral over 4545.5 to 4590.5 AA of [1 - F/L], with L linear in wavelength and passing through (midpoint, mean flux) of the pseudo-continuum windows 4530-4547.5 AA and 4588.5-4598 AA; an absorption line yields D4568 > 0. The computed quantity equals 0.7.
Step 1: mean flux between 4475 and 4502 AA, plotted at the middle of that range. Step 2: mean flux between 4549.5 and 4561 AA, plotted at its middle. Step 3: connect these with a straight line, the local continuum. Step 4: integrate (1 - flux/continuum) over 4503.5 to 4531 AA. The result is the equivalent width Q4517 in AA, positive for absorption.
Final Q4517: -0.75 AA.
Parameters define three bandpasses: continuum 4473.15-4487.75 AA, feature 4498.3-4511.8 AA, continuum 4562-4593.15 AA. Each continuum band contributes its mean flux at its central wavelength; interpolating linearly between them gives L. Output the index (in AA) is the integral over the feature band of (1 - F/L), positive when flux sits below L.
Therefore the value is -0.62 AA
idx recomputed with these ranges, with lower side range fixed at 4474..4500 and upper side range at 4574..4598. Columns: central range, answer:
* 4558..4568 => 0.0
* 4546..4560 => -0.1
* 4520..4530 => 0.2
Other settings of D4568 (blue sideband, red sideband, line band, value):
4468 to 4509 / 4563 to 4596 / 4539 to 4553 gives -0.1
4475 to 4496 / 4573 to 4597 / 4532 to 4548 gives -0.1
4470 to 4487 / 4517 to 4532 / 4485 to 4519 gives -0.9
